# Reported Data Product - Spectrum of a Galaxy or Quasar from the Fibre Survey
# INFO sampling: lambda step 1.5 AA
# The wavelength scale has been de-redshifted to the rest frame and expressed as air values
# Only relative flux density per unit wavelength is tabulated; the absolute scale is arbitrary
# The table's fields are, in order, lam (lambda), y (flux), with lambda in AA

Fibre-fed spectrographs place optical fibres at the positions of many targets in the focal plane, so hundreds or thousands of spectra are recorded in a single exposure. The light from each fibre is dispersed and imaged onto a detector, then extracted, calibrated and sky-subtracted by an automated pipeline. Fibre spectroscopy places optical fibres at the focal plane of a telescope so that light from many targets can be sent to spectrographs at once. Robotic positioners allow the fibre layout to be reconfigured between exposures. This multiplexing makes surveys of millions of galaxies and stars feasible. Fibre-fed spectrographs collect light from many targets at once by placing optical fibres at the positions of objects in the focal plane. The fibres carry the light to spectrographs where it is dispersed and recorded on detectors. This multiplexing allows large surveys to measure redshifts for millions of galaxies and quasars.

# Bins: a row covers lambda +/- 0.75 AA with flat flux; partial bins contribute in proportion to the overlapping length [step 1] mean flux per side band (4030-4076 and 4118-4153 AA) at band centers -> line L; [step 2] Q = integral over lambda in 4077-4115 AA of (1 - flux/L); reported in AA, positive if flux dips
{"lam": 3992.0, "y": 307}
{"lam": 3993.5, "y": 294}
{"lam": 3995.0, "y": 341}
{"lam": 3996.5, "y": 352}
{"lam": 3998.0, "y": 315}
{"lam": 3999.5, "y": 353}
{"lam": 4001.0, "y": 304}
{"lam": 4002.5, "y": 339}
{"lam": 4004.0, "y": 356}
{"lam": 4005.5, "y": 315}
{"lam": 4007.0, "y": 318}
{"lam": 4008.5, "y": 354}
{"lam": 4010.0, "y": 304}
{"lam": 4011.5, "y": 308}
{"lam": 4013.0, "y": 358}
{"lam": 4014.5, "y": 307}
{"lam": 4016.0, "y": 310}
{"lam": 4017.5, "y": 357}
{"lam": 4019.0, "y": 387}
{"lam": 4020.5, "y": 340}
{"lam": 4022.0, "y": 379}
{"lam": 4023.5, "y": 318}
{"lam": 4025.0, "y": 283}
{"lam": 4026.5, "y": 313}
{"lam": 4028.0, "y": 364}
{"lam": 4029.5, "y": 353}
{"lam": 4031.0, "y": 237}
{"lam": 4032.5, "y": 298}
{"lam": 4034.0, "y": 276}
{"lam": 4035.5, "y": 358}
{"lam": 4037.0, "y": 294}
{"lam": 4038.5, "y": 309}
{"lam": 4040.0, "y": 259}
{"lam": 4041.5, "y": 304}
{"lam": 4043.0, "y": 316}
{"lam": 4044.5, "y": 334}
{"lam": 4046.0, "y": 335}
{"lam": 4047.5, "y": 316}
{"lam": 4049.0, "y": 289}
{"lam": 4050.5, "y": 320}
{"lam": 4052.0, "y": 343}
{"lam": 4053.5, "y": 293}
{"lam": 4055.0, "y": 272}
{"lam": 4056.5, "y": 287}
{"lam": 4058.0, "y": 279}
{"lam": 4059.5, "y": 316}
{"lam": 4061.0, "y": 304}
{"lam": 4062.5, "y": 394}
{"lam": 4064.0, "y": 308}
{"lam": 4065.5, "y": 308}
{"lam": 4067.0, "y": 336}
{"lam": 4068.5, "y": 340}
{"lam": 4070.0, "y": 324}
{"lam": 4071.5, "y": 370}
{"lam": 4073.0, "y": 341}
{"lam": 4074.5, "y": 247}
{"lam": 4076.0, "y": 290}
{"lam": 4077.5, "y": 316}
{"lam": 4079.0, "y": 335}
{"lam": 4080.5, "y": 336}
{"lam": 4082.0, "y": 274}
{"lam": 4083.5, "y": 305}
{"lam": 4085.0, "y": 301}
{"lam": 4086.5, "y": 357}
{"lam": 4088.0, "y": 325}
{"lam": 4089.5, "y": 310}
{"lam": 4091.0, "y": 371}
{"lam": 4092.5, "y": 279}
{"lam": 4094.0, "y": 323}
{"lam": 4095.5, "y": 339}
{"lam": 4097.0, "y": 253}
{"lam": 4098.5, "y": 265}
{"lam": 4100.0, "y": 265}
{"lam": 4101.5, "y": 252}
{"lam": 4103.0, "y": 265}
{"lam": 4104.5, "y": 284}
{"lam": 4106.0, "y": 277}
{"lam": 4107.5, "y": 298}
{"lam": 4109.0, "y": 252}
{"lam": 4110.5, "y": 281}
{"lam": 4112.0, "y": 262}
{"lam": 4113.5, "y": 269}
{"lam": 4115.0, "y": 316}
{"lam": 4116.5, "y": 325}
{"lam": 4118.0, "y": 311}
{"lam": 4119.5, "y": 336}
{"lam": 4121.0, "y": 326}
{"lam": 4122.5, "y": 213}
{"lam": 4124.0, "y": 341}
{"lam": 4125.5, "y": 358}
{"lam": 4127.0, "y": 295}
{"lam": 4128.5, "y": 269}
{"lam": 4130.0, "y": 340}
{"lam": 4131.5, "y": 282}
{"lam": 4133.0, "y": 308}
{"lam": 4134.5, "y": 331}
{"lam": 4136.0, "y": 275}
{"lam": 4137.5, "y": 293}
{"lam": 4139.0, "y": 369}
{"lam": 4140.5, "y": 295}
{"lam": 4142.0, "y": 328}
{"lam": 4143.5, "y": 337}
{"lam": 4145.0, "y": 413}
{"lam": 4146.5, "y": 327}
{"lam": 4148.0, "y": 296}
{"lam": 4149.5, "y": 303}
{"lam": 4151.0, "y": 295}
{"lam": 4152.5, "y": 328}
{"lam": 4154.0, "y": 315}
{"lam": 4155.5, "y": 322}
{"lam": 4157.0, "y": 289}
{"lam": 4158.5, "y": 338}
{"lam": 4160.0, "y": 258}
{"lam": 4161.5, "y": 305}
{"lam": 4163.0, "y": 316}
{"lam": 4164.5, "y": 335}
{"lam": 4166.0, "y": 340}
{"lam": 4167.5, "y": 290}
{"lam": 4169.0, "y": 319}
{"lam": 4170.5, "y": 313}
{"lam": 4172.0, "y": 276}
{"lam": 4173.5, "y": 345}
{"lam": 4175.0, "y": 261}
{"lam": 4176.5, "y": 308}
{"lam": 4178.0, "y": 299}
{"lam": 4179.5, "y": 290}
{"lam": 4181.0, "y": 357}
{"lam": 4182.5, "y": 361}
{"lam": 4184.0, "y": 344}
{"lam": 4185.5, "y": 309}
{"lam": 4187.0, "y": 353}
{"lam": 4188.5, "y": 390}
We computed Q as 2.0 AA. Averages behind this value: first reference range 310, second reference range 315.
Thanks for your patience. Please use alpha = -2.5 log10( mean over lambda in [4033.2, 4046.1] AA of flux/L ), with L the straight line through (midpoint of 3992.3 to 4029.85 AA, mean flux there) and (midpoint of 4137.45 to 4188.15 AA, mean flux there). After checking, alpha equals 0.07 mag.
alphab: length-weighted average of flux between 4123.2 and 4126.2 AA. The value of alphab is 347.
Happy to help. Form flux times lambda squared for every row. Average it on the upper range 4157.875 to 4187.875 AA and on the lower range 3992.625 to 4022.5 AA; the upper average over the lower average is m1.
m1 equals 1.0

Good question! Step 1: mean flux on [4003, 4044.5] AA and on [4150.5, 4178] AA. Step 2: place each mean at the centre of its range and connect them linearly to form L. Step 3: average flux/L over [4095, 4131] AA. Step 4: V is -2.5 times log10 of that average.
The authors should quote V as 0.08 mag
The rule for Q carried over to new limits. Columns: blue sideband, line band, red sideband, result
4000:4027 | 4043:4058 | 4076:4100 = 0.6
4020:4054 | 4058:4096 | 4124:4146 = -0.4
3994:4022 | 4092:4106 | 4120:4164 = 1.7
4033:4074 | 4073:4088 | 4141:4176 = 0.3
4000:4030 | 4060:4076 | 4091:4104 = -1.2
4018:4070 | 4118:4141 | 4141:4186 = 0.6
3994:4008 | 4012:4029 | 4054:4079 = -0.5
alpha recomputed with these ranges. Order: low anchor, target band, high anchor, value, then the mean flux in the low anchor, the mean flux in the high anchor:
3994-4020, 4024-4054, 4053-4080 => 0.05 mag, 334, 315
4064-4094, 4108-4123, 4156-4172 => 0.09 mag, 319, 309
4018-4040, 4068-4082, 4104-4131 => -0.04 mag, 320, 297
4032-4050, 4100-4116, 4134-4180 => 0.13 mag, 308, 313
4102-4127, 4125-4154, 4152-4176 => -0.06 mag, 294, 309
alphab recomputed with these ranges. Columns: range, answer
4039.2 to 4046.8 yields 310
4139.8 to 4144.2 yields 320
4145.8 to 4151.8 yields 305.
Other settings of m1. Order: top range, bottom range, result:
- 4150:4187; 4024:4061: 1.09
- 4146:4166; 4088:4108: 1.09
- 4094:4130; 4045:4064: 0.96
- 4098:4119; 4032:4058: 0.95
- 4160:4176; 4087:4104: 1.08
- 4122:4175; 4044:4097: 1.03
